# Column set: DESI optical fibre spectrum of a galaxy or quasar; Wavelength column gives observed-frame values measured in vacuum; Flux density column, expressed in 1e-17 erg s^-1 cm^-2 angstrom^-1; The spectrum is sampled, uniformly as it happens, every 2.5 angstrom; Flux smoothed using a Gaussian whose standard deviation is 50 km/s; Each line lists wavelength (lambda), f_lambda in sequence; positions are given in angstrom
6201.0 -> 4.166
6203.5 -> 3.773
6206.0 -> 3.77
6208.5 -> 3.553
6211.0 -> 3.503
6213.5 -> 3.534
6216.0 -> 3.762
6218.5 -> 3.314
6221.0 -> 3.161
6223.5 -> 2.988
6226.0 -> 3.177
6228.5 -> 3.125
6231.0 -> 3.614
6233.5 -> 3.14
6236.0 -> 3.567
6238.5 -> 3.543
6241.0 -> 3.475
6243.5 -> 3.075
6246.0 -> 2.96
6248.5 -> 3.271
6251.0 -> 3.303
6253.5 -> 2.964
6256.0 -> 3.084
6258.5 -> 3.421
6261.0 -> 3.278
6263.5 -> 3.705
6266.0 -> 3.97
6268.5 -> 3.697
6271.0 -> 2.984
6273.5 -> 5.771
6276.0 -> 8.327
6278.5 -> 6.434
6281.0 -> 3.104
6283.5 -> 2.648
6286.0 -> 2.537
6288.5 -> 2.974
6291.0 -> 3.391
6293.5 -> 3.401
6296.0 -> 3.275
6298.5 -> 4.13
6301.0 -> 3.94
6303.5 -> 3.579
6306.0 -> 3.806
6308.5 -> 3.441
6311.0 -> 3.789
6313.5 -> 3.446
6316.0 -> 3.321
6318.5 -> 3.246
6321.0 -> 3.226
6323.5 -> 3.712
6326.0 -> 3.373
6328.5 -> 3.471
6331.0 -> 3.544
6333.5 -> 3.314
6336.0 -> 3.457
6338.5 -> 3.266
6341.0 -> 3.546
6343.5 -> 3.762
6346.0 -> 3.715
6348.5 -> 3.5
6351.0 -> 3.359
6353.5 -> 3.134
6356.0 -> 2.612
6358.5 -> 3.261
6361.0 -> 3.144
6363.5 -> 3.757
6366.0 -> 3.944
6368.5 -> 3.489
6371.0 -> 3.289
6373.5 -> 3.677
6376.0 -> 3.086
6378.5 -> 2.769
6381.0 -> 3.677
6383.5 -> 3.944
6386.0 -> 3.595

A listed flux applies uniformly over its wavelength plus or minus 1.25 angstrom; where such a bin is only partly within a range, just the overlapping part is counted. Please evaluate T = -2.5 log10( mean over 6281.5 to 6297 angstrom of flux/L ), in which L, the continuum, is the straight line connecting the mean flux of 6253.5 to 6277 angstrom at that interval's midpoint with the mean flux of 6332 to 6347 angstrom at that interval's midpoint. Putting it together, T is 0.28 mag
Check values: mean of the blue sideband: 4.14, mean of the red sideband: 3.51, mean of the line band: 3.04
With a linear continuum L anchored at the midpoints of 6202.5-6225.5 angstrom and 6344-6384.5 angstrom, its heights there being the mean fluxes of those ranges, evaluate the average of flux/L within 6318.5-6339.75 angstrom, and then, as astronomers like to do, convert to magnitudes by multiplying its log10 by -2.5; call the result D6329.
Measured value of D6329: 0.00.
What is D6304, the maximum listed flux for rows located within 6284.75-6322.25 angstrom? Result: 4.13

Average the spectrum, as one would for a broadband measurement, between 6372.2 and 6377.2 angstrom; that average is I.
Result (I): 3.38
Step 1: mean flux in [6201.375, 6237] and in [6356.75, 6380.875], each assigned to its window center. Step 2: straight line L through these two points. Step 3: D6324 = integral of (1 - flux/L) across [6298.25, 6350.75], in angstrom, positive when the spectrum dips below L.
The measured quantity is -2.2 angstrom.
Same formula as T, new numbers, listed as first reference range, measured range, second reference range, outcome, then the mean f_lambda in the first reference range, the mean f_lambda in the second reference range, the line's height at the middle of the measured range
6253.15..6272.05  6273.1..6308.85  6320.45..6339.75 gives -0.18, 3.41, 3.43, 3.42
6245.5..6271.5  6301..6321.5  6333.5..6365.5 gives -0.05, 3.35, 3.39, 3.37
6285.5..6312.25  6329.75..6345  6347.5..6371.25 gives -0.03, 3.5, 3.35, 3.41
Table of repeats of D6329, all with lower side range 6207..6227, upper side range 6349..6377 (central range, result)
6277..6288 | -0.11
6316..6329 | -0.01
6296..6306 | -0.13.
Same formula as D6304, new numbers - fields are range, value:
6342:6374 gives 3.944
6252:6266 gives 3.97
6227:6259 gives 3.614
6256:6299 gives 8.327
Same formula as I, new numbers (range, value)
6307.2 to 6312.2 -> 3.62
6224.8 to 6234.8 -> 3.27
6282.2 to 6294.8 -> 2.99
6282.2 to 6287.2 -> 2.6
